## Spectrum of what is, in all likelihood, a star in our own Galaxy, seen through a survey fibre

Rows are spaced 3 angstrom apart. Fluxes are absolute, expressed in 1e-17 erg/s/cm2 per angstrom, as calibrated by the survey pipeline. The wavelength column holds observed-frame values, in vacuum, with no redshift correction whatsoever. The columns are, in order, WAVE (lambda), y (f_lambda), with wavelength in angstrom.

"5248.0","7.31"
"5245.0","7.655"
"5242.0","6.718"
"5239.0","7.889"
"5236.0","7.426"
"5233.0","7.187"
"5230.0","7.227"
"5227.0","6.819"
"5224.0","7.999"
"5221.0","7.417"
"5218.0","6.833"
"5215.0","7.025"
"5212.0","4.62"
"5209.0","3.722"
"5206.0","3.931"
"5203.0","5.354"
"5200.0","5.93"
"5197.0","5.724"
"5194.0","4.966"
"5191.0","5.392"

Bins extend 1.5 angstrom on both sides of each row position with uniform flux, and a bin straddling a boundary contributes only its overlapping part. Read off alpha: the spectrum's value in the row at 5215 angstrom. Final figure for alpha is 7.025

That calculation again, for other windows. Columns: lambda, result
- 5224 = 7.999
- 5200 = 5.93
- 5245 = 7.655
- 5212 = 4.62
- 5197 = 5.724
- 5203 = 5.354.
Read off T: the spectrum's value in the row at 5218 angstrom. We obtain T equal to 6.833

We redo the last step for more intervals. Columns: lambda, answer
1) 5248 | 7.31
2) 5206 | 3.931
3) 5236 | 7.426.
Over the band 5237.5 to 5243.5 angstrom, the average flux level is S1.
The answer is 7.3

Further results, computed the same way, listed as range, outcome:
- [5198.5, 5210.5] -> 4.73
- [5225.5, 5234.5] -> 7.08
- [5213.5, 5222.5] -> 7.09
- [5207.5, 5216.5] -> 5.12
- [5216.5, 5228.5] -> 7.27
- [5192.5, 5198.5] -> 5.34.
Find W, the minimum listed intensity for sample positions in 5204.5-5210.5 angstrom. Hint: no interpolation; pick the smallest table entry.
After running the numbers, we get 3.722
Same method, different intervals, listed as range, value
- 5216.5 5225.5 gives 6.833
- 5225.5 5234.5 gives 6.819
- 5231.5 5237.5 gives 7.187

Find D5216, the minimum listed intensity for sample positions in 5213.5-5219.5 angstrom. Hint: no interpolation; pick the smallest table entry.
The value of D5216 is 6.833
